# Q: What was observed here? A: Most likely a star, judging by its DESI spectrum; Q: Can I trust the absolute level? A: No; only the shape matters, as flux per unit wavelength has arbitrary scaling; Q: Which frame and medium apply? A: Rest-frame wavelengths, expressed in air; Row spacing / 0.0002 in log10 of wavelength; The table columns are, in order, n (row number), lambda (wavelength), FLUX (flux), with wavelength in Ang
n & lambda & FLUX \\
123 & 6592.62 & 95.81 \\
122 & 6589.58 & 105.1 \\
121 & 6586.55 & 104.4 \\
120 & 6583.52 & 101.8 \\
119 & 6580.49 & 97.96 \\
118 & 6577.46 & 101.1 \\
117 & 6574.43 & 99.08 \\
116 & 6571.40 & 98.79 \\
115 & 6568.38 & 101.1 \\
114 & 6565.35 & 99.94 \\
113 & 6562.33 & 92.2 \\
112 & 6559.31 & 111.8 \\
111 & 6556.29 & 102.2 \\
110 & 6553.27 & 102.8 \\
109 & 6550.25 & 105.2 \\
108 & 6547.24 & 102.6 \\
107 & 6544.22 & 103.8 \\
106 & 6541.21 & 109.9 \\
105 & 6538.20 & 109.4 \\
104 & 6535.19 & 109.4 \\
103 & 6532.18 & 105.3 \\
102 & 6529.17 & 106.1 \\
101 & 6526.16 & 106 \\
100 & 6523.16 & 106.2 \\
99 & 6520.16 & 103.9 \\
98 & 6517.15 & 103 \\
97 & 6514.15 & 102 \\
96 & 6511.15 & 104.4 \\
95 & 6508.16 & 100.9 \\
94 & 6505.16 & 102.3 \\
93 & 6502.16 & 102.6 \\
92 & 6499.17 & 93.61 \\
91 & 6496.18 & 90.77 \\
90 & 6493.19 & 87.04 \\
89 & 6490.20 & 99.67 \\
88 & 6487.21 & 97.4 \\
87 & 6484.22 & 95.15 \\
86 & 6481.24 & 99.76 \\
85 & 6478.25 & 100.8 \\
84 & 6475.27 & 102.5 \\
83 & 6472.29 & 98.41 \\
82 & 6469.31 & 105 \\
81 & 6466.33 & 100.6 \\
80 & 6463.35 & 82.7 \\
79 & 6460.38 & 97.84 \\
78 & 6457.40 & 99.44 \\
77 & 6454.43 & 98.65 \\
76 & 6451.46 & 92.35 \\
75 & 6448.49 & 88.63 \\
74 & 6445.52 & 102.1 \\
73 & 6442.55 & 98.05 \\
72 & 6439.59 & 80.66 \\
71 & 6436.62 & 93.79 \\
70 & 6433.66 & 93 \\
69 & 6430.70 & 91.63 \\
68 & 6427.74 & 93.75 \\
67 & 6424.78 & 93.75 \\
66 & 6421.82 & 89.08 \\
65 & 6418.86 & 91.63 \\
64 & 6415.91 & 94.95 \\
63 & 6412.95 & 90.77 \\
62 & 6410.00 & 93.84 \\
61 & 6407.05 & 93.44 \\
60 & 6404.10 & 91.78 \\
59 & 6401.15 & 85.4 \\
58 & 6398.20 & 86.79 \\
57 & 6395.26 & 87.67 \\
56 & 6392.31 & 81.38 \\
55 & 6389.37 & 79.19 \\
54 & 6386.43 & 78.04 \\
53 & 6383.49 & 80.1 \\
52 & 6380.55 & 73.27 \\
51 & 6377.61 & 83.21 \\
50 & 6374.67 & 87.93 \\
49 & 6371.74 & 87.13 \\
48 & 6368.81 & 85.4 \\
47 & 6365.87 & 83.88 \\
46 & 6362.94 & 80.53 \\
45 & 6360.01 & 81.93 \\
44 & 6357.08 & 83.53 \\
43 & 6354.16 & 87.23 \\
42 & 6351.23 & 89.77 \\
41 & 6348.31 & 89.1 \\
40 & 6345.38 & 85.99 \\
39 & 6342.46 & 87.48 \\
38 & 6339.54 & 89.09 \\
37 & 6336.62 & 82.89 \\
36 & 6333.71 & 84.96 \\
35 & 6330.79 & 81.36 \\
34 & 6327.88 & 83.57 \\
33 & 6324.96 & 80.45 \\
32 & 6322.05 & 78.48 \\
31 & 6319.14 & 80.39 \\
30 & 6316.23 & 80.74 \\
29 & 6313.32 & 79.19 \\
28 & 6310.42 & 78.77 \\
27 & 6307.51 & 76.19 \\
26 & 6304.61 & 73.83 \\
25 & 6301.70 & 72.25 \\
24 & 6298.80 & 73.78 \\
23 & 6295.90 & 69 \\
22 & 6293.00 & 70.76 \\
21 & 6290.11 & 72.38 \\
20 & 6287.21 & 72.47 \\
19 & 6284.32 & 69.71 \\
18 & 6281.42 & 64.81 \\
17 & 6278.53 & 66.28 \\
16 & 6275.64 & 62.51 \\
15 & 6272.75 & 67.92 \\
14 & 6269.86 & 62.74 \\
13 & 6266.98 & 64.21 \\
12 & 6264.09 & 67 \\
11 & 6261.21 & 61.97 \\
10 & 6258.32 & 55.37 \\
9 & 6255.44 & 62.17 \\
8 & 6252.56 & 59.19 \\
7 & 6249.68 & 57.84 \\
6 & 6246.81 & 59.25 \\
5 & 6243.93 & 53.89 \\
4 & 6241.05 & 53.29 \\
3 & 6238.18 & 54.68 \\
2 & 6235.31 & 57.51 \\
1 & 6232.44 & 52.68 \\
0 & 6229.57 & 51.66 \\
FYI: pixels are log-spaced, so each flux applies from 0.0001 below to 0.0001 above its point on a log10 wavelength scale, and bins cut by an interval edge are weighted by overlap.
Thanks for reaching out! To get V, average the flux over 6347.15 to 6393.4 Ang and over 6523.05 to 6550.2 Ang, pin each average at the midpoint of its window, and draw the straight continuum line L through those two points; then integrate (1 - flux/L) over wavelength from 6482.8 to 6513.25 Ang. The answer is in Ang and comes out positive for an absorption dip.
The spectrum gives 1.1 Ang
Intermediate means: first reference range 83.2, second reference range 106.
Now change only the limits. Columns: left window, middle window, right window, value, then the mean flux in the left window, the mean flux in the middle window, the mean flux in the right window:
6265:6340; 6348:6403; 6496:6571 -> -0.19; 74.3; 83.7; 103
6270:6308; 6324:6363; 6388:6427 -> -3.14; 69.7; 85.1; 89.3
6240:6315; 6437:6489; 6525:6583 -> -2.96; 66.5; 96.4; 103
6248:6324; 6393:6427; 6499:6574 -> -1.74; 69.3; 90.7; 104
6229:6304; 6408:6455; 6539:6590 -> -4.40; 63.2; 92.8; 102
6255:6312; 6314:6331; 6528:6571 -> -1.64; 68.4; 80.7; 104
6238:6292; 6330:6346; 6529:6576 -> -2.68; 62.8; 85.4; 104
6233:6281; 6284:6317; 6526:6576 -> -3.62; 60.3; 74.1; 104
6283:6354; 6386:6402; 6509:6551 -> 0.98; 79.5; 83.3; 105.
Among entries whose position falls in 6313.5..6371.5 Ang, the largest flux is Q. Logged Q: 89.77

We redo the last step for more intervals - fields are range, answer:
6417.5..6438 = 93.79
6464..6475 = 105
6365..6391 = 87.93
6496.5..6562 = 111.8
